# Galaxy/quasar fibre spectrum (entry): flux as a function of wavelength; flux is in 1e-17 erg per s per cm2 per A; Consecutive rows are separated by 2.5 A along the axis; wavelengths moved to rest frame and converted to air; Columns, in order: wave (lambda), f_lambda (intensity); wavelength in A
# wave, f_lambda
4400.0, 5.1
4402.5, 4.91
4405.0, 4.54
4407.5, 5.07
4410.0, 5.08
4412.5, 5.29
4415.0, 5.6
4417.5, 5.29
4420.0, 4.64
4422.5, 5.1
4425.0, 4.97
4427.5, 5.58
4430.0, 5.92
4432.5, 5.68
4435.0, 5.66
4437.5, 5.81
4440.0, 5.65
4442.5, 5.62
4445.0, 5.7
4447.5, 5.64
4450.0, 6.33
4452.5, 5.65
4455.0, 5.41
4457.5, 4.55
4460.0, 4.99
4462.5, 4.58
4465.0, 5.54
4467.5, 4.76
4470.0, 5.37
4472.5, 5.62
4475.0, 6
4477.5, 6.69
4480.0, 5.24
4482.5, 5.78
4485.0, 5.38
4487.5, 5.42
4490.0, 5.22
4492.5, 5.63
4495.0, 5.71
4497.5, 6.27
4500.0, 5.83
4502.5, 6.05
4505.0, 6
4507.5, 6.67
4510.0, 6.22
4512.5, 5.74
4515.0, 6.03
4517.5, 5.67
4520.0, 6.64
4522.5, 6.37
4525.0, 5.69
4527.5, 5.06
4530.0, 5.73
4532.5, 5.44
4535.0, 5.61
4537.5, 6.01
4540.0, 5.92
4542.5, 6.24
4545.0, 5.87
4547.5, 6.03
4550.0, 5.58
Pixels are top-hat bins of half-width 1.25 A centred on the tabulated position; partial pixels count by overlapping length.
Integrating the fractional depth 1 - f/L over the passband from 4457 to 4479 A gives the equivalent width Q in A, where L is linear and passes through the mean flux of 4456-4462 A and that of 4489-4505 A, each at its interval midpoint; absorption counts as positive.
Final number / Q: -1.5 A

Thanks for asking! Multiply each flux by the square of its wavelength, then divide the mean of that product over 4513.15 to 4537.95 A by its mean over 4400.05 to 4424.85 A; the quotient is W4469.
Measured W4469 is 1.2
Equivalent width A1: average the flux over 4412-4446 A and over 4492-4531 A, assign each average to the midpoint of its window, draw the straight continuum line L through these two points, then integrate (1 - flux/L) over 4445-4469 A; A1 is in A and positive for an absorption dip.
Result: 1.4 A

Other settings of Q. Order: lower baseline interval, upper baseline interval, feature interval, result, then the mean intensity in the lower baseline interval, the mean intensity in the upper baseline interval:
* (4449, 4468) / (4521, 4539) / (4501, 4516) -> -1.47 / 5.23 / 5.72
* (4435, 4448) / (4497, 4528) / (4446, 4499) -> 2.93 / 5.68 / 6.04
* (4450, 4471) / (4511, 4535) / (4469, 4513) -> -2.74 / 5.18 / 5.81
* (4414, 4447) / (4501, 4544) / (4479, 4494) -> 0.81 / 5.48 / 5.95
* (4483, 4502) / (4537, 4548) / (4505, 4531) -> -0.66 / 5.66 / 6.01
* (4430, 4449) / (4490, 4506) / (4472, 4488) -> 0.16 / 5.7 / 5.86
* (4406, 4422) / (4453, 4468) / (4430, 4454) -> -3.25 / 5.15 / 5.02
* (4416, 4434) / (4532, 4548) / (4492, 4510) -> -1.13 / 5.32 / 5.89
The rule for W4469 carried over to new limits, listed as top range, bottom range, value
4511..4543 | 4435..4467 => 1.11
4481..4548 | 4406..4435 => 1.15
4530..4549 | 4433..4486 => 1.10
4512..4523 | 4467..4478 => 1.09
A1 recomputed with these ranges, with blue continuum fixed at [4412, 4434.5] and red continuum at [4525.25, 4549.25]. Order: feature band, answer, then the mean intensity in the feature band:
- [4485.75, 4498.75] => -0.1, 5.64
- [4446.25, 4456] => -0.6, 5.77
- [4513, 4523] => -0.8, 6.13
